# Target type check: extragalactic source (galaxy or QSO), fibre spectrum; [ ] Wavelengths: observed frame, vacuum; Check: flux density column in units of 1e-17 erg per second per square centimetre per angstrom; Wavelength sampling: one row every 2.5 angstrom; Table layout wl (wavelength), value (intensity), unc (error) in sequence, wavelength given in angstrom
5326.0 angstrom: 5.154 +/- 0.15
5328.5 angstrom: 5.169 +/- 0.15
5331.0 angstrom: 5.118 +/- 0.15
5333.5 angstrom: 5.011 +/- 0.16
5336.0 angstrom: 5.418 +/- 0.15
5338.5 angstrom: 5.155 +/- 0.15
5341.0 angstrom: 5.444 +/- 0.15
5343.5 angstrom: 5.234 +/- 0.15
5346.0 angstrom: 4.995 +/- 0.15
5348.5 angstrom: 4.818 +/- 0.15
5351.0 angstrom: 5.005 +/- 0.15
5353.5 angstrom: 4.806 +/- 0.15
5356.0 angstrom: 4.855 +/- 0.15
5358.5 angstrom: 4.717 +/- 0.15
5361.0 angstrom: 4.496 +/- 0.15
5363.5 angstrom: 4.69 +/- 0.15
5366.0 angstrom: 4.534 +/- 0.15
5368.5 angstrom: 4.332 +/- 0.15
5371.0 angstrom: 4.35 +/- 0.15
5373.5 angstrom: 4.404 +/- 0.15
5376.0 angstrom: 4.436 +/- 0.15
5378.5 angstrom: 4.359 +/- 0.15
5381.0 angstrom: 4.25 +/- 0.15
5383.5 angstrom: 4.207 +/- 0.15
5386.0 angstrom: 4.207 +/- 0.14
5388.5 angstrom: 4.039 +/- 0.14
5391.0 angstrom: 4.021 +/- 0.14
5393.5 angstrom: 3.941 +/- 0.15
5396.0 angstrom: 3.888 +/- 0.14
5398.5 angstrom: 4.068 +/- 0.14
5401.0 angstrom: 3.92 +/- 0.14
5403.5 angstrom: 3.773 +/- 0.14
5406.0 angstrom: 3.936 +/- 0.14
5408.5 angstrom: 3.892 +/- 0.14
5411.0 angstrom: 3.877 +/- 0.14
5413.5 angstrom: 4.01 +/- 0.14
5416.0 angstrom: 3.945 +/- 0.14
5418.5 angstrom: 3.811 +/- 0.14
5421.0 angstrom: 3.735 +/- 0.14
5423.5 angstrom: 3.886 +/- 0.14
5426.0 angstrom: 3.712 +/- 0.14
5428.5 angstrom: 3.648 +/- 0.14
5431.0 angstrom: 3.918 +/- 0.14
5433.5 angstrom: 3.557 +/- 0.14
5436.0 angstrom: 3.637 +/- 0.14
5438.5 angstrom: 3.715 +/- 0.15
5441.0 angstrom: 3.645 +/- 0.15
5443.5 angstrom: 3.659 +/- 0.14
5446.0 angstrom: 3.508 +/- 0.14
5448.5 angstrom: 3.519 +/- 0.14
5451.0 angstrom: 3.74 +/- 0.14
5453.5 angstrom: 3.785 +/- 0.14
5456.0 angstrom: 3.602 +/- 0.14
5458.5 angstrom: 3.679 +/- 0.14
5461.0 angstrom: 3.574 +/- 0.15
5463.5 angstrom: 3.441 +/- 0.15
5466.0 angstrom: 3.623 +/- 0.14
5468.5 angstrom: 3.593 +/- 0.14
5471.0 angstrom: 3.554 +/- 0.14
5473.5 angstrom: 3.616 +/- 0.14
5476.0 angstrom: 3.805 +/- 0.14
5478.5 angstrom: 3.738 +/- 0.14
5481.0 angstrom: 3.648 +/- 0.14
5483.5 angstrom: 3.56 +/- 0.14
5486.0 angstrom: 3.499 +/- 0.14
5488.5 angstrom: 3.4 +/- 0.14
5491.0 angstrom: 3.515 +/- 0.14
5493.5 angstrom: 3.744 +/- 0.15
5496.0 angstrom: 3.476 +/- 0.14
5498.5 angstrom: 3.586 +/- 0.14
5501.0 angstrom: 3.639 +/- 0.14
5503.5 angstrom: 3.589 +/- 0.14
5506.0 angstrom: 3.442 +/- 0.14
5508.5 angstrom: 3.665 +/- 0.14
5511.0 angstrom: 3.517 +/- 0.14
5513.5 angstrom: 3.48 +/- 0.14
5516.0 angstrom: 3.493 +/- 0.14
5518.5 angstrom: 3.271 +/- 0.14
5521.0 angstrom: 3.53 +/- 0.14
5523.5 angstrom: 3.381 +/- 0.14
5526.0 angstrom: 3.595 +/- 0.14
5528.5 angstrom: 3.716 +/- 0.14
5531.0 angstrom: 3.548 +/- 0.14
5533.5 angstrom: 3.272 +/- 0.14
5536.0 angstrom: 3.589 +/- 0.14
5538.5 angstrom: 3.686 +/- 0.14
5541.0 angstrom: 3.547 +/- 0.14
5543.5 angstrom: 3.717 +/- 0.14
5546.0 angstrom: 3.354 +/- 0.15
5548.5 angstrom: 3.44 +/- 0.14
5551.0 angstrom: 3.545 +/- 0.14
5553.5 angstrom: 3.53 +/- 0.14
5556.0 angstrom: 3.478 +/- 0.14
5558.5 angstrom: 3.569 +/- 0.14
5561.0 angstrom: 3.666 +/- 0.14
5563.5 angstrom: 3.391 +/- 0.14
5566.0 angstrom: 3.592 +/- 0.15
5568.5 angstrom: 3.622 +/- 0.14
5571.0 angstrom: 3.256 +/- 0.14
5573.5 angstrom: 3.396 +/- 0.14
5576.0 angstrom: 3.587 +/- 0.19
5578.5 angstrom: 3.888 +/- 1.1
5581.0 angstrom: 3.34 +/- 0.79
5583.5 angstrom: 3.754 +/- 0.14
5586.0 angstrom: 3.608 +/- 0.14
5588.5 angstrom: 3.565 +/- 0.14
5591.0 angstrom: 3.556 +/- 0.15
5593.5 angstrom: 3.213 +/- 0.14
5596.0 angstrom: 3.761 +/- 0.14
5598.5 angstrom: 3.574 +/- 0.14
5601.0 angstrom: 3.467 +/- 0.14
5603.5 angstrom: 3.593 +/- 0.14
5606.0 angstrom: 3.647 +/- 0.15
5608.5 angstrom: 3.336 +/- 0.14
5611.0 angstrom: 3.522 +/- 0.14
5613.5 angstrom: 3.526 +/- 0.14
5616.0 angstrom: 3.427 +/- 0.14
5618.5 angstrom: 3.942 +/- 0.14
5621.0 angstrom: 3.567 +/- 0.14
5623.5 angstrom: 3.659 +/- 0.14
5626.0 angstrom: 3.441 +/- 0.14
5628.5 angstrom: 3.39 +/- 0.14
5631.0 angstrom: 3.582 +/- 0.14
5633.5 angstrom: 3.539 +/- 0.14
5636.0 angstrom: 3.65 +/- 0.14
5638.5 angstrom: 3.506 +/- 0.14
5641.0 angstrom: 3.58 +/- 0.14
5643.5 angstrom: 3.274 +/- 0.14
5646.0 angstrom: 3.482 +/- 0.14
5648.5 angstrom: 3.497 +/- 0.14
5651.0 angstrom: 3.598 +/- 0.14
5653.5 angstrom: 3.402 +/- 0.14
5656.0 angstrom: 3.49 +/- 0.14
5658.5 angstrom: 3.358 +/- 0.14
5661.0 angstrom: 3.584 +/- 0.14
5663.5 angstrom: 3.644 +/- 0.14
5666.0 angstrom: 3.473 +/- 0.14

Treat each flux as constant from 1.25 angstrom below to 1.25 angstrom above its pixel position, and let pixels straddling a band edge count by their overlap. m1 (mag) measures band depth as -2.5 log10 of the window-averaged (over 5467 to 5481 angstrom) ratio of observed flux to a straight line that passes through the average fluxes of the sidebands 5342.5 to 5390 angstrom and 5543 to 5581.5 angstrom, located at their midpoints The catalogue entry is 0.09 mag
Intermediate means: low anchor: 4.56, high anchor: 3.52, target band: 3.66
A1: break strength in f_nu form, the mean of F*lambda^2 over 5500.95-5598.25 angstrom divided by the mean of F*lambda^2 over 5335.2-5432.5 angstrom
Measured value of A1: 0.9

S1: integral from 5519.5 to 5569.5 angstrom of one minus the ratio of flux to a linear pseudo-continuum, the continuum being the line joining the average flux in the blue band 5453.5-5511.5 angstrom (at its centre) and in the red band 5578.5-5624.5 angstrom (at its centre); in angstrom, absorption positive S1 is 0.59 angstrom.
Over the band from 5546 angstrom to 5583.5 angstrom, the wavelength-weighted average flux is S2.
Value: 3.52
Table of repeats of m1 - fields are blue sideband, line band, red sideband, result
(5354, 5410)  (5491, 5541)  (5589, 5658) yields 0.09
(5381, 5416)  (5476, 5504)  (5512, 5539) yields 0.01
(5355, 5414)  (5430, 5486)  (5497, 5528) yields 0.05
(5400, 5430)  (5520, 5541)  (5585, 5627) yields 0.04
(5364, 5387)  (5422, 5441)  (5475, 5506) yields 0.07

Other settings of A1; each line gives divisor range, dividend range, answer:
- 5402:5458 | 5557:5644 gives 1.01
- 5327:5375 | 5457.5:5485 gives 0.78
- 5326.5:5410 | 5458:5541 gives 0.82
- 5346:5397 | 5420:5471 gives 0.85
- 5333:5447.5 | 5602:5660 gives 0.91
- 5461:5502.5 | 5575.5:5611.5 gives 1.03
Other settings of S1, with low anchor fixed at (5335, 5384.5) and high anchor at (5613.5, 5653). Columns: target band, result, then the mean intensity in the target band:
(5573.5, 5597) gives 1.1 angstrom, 3.57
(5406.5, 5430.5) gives 3.4 angstrom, 3.84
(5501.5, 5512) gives 1.4 angstrom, 3.56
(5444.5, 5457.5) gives 2.1 angstrom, 3.63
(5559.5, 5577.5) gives 1.5 angstrom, 3.51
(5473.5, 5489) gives 2.1 angstrom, 3.62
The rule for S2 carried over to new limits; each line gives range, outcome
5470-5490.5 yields 3.6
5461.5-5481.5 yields 3.62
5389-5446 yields 3.82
